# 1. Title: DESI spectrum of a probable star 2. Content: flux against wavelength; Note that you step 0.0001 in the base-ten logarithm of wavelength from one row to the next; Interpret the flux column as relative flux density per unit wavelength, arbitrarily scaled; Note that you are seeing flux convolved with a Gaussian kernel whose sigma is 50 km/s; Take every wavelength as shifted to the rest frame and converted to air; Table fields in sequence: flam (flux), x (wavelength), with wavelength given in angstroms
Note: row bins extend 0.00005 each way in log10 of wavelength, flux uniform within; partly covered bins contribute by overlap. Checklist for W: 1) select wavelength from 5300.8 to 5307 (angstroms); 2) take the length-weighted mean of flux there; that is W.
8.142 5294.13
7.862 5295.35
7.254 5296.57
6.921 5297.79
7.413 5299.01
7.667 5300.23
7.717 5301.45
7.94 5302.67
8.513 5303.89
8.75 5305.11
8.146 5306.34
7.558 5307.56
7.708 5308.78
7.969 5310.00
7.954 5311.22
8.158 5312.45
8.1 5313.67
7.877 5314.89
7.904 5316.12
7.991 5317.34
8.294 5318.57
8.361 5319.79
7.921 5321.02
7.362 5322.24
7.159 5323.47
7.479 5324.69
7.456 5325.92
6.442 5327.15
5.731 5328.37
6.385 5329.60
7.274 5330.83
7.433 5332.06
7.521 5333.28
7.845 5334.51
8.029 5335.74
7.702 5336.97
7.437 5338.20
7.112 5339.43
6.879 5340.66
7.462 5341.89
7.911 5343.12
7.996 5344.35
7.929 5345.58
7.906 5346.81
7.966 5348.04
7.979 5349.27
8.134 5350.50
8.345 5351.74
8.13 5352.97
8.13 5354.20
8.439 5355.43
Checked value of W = 8.2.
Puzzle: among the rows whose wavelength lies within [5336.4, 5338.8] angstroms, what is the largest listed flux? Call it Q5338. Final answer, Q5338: 7.702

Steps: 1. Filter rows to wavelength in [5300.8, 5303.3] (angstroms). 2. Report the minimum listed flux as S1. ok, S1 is 7.717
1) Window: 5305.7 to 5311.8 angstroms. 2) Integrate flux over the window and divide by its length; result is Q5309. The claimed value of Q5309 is 7.87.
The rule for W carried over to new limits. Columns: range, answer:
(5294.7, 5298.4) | 7.35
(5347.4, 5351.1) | 8.04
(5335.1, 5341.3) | 7.43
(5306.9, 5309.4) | 7.67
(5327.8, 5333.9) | 6.88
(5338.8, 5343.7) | 7.34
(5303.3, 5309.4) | 8.13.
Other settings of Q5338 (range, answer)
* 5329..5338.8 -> 8.029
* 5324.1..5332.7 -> 7.479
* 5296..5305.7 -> 8.75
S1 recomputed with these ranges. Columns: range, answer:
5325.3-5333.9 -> 5.731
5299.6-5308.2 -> 7.558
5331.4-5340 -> 7.112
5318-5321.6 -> 7.921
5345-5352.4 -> 7.906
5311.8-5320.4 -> 7.877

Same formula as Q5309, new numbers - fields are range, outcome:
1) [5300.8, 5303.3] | 7.84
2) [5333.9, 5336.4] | 7.92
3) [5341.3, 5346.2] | 7.83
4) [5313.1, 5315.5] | 8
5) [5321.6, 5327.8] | 7.18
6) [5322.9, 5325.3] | 7.34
